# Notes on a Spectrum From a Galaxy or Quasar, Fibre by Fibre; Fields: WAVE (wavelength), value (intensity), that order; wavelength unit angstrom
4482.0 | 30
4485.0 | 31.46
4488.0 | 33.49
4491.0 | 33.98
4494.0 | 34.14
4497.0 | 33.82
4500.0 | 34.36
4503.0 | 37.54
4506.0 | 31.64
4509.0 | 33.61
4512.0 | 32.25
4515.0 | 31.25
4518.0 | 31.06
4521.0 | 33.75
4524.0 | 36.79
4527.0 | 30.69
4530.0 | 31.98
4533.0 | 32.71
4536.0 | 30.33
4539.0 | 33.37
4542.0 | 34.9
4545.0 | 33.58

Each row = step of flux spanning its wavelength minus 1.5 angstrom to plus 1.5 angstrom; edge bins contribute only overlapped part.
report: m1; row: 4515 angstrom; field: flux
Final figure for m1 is 31.25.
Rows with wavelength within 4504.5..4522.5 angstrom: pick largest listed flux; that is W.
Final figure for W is 33.75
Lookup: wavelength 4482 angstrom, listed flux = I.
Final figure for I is 30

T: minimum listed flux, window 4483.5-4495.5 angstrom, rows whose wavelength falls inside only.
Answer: 31.46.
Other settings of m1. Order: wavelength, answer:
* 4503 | 37.54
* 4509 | 33.61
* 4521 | 33.75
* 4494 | 34.14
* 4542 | 34.9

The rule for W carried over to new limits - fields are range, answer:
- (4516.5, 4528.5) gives 36.79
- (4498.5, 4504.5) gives 37.54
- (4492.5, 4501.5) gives 34.36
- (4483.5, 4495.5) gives 34.14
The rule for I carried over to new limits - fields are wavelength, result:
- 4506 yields 31.64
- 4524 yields 36.79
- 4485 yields 31.46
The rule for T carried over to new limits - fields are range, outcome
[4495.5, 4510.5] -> 31.64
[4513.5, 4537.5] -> 30.33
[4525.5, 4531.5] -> 30.69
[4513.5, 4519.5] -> 31.06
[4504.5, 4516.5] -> 31.25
